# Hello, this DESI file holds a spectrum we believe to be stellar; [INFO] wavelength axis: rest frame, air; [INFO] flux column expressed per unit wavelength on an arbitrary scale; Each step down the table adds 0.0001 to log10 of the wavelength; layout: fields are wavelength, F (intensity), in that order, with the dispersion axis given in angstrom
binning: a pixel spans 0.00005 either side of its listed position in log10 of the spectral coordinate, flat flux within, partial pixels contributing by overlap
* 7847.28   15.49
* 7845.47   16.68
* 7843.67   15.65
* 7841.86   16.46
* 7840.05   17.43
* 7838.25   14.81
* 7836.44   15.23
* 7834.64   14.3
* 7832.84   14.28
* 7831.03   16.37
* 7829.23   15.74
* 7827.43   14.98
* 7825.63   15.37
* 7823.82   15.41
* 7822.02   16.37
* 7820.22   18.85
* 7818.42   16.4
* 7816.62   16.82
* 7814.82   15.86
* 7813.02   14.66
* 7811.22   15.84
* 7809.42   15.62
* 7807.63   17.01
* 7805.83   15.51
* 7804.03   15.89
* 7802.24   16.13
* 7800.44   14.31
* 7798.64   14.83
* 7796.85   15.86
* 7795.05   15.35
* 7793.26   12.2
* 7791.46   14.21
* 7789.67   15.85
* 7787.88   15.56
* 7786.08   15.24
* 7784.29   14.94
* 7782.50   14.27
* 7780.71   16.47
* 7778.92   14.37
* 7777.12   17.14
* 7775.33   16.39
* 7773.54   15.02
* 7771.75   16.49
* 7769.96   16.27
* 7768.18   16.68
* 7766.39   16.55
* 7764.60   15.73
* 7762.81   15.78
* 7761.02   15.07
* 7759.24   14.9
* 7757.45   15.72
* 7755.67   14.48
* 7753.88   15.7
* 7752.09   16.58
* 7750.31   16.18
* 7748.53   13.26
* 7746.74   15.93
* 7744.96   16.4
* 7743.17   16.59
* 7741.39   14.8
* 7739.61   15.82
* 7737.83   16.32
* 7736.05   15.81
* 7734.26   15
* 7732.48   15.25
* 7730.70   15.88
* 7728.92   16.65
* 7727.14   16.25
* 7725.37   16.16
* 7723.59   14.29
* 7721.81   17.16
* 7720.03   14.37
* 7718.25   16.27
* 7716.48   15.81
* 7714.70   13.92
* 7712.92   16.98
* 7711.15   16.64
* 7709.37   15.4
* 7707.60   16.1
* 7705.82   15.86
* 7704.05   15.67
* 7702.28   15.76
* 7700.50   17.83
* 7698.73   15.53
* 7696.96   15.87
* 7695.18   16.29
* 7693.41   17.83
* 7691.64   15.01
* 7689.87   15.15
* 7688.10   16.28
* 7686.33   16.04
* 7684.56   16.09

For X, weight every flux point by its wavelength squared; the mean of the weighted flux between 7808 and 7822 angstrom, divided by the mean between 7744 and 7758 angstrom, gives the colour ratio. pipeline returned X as 1.1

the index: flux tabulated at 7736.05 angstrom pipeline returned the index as 15.81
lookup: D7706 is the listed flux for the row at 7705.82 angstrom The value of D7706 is 15.86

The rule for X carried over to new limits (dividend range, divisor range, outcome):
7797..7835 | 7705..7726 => 1.03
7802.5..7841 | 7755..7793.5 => 1.04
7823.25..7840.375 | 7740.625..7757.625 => 1.01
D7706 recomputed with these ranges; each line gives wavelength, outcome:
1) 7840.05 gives 17.43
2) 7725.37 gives 16.16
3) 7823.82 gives 15.41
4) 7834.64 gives 14.3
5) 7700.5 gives 17.83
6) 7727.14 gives 16.25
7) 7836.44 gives 15.23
